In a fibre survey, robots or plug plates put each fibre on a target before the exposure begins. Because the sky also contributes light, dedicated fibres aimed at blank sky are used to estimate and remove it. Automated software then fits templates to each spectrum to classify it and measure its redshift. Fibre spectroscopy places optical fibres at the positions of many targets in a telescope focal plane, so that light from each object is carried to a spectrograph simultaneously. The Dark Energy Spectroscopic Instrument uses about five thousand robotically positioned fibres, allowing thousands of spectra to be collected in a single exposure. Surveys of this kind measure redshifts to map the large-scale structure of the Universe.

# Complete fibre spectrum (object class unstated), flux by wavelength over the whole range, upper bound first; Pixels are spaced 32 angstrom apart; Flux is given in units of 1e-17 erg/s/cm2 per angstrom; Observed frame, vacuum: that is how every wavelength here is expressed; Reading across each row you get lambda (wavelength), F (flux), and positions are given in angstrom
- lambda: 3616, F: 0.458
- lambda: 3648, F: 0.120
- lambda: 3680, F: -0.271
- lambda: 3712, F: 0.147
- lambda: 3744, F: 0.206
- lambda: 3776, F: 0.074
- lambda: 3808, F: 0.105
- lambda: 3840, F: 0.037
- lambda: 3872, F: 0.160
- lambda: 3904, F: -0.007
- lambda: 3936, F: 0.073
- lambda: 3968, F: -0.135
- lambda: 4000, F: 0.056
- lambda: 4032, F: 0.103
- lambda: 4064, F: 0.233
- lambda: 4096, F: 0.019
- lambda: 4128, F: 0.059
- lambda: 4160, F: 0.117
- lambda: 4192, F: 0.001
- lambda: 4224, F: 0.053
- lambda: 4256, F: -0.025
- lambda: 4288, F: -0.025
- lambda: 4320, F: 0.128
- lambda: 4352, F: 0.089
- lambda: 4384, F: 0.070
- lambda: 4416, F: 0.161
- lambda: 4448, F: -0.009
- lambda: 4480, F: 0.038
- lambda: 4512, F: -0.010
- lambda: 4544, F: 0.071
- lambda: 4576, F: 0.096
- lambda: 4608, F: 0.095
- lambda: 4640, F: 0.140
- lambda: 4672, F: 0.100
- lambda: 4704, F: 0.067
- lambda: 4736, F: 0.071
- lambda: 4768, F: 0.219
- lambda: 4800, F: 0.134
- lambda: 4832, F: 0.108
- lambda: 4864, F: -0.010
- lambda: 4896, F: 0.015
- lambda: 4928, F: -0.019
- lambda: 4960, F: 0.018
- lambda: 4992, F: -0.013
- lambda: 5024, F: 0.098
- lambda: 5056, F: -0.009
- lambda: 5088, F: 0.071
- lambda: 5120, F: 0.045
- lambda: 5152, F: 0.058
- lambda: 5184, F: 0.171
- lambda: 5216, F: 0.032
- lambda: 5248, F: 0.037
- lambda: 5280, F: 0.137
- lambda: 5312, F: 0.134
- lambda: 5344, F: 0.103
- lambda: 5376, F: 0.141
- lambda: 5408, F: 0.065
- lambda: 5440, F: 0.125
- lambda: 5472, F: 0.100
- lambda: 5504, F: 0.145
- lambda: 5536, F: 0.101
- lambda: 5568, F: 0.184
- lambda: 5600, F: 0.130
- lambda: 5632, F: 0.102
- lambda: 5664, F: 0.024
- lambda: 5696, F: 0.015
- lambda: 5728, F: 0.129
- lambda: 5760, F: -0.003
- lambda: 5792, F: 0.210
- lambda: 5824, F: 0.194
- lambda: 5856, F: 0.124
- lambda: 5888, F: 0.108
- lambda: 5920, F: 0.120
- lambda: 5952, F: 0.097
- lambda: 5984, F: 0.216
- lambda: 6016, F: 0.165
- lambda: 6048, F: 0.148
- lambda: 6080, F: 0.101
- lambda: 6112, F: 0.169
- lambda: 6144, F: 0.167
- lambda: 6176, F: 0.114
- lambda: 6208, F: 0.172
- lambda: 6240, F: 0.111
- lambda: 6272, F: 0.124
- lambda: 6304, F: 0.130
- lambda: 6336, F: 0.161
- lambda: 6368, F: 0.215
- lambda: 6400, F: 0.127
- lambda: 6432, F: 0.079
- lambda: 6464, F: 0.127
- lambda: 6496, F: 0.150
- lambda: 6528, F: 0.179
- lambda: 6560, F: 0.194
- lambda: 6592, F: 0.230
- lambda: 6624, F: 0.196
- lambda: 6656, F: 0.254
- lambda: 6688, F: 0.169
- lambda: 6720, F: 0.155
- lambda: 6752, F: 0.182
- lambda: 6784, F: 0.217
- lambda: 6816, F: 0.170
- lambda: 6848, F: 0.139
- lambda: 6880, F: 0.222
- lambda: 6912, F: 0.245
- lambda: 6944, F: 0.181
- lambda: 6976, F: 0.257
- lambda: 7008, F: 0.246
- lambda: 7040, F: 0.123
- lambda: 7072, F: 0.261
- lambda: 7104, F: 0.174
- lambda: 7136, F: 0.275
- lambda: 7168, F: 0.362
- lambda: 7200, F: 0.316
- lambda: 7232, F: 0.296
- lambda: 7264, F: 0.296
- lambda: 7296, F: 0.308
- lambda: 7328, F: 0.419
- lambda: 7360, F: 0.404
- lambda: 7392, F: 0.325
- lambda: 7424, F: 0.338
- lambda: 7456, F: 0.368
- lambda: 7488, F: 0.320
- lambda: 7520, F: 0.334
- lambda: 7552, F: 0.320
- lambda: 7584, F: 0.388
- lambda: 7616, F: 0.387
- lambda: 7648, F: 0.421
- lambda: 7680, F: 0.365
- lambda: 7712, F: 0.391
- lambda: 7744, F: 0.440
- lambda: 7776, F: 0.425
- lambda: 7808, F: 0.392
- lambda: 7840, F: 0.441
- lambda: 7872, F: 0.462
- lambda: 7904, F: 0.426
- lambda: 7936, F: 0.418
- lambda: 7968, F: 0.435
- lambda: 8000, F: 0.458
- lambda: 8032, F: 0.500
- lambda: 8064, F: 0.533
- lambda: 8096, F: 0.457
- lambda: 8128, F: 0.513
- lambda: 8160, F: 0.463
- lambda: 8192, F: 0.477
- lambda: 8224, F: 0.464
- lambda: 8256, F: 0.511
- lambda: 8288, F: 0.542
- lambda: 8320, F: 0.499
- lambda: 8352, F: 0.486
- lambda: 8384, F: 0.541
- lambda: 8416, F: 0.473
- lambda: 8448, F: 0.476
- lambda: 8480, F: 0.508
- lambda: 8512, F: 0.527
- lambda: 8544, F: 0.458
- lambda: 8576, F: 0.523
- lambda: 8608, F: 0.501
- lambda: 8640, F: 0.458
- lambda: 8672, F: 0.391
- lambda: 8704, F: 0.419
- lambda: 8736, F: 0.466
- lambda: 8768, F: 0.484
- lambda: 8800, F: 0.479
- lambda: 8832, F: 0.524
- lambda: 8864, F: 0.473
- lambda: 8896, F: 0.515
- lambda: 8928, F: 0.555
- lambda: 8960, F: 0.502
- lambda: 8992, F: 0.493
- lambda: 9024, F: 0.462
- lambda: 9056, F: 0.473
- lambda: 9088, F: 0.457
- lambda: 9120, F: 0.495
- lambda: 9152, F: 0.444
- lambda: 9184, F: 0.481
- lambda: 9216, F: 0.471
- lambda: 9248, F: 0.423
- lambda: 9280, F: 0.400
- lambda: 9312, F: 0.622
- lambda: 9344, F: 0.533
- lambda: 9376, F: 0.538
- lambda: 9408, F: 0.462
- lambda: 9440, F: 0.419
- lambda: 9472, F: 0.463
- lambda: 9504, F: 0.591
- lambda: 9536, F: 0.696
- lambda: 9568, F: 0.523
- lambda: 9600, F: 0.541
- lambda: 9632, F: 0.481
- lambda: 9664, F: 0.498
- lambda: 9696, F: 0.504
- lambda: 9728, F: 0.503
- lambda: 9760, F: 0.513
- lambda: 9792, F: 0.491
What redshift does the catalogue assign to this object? 0.788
